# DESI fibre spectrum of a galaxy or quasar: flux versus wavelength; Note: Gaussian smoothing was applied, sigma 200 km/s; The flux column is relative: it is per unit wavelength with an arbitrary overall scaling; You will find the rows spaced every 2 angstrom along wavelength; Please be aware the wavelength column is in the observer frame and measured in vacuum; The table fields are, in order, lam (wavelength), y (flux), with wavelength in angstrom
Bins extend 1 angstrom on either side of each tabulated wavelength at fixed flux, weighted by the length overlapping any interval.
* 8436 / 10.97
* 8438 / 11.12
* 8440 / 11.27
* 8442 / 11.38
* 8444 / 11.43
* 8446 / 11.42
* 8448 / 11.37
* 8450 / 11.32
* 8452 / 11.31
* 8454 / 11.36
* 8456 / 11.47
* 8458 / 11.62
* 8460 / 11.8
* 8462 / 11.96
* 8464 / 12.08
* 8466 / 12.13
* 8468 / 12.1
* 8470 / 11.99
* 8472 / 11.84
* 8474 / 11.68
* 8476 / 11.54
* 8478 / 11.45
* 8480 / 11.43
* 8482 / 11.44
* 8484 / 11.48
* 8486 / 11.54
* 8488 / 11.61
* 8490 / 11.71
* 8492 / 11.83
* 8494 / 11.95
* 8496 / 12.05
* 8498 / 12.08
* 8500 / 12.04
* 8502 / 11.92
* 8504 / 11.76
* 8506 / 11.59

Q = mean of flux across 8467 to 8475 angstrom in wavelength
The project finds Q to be 11.9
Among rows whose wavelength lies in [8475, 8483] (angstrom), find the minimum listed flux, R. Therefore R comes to 11.43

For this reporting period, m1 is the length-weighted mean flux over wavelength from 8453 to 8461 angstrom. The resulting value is 11.6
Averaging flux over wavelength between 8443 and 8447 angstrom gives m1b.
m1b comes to 11.4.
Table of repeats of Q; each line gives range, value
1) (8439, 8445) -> 11.4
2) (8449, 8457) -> 11.4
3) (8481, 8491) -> 11.6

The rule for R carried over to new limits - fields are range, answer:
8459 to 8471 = 11.8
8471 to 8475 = 11.68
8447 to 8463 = 11.31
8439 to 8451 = 11.27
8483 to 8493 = 11.48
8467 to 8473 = 11.84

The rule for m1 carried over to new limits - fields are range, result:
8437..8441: 11.2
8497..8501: 12.1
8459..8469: 12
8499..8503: 12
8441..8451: 11.4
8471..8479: 11.6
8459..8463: 11.9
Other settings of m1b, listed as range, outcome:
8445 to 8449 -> 11.4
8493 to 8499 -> 12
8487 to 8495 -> 11.8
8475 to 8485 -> 11.5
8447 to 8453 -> 11.3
